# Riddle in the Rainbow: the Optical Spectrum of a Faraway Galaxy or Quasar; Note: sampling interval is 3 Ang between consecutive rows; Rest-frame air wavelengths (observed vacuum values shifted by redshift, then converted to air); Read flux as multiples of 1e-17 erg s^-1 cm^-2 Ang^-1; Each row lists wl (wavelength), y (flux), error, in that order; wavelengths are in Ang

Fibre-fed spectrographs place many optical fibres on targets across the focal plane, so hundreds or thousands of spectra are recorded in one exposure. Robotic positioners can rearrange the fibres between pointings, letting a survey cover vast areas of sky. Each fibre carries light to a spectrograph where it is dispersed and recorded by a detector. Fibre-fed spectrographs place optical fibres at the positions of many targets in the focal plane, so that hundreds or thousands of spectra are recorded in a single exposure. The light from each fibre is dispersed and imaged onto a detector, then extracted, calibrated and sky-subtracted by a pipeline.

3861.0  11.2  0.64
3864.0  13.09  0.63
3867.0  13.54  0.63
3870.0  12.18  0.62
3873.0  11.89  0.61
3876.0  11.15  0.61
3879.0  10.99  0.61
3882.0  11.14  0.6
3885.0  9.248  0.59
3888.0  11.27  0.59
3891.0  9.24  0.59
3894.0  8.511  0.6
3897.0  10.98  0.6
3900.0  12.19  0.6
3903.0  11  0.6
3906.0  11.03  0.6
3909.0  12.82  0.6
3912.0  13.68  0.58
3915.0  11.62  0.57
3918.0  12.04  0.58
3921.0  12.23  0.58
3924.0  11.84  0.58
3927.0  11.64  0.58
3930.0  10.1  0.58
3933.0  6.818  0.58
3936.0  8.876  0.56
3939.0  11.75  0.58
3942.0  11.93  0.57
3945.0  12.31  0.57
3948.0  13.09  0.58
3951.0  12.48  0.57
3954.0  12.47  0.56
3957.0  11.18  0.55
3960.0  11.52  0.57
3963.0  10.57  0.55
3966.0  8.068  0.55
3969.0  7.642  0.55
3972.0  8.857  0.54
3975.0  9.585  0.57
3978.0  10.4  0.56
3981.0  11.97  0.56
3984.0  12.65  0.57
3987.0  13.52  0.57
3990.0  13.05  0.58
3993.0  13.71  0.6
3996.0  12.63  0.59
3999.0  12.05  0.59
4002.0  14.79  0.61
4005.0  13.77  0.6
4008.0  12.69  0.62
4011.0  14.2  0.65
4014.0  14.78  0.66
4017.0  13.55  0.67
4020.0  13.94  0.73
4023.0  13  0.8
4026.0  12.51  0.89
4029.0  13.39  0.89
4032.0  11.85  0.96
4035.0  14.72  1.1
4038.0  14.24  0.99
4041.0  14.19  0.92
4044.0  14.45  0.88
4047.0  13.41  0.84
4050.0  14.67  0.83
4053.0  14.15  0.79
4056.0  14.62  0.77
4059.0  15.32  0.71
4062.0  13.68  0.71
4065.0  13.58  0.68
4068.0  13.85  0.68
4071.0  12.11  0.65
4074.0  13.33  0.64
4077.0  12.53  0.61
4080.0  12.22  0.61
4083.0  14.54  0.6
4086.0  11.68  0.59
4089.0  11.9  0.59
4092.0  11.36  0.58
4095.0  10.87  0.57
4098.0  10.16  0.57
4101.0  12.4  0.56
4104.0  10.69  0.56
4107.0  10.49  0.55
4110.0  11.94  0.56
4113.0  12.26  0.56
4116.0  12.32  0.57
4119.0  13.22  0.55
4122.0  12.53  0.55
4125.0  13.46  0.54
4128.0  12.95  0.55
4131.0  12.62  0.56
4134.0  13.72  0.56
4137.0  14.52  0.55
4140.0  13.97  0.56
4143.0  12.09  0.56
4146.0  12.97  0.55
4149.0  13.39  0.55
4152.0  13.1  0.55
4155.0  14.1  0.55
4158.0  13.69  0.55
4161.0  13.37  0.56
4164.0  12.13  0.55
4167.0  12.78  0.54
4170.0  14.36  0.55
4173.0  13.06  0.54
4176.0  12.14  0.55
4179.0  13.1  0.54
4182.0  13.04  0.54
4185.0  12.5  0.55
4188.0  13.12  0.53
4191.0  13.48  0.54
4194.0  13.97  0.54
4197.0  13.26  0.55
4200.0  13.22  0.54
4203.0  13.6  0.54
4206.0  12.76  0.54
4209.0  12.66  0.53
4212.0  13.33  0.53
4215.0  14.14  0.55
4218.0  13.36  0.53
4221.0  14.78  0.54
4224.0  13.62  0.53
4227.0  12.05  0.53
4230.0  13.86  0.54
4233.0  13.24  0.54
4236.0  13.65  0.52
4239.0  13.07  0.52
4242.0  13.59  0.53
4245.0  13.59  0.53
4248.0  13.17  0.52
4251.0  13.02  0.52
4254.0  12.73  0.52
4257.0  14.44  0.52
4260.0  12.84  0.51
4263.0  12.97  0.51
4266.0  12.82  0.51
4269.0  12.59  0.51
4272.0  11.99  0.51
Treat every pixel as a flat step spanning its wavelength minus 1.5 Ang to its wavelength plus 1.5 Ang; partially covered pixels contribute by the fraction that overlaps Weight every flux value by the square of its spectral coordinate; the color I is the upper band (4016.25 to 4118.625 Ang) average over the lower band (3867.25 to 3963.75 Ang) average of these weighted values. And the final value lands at 1.24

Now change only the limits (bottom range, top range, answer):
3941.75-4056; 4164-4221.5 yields 1.15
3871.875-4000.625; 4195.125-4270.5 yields 1.37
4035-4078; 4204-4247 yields 1.05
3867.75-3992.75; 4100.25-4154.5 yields 1.26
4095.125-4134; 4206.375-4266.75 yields 1.17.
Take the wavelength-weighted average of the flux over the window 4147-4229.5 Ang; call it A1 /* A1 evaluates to 13.3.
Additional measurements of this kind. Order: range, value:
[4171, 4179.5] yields 12.8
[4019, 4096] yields 13.3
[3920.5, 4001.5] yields 11.3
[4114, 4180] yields 13.2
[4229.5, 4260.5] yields 13.4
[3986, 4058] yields 13.7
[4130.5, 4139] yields 13.8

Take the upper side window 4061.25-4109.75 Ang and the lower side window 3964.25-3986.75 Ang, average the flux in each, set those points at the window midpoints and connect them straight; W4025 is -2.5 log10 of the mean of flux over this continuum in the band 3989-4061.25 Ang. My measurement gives -0.24 mag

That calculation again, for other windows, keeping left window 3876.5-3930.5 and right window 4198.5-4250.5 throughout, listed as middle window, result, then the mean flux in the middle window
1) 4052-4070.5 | -0.15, 14.1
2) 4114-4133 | -0.01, 12.9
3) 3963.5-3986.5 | 0.16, 10.1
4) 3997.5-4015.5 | -0.15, 13.7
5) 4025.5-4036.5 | -0.09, 13.2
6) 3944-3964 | -0.04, 12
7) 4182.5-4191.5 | 0.01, 13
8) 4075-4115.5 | 0.06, 11.8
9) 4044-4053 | -0.16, 14.1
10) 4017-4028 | -0.10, 13.2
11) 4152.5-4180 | -0.02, 13.2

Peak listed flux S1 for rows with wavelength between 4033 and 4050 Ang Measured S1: 14.72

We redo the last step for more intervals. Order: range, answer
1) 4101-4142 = 14.52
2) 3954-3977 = 12.47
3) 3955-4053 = 14.79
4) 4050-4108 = 15.32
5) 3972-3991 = 13.52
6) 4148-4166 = 14.1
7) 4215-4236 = 14.78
